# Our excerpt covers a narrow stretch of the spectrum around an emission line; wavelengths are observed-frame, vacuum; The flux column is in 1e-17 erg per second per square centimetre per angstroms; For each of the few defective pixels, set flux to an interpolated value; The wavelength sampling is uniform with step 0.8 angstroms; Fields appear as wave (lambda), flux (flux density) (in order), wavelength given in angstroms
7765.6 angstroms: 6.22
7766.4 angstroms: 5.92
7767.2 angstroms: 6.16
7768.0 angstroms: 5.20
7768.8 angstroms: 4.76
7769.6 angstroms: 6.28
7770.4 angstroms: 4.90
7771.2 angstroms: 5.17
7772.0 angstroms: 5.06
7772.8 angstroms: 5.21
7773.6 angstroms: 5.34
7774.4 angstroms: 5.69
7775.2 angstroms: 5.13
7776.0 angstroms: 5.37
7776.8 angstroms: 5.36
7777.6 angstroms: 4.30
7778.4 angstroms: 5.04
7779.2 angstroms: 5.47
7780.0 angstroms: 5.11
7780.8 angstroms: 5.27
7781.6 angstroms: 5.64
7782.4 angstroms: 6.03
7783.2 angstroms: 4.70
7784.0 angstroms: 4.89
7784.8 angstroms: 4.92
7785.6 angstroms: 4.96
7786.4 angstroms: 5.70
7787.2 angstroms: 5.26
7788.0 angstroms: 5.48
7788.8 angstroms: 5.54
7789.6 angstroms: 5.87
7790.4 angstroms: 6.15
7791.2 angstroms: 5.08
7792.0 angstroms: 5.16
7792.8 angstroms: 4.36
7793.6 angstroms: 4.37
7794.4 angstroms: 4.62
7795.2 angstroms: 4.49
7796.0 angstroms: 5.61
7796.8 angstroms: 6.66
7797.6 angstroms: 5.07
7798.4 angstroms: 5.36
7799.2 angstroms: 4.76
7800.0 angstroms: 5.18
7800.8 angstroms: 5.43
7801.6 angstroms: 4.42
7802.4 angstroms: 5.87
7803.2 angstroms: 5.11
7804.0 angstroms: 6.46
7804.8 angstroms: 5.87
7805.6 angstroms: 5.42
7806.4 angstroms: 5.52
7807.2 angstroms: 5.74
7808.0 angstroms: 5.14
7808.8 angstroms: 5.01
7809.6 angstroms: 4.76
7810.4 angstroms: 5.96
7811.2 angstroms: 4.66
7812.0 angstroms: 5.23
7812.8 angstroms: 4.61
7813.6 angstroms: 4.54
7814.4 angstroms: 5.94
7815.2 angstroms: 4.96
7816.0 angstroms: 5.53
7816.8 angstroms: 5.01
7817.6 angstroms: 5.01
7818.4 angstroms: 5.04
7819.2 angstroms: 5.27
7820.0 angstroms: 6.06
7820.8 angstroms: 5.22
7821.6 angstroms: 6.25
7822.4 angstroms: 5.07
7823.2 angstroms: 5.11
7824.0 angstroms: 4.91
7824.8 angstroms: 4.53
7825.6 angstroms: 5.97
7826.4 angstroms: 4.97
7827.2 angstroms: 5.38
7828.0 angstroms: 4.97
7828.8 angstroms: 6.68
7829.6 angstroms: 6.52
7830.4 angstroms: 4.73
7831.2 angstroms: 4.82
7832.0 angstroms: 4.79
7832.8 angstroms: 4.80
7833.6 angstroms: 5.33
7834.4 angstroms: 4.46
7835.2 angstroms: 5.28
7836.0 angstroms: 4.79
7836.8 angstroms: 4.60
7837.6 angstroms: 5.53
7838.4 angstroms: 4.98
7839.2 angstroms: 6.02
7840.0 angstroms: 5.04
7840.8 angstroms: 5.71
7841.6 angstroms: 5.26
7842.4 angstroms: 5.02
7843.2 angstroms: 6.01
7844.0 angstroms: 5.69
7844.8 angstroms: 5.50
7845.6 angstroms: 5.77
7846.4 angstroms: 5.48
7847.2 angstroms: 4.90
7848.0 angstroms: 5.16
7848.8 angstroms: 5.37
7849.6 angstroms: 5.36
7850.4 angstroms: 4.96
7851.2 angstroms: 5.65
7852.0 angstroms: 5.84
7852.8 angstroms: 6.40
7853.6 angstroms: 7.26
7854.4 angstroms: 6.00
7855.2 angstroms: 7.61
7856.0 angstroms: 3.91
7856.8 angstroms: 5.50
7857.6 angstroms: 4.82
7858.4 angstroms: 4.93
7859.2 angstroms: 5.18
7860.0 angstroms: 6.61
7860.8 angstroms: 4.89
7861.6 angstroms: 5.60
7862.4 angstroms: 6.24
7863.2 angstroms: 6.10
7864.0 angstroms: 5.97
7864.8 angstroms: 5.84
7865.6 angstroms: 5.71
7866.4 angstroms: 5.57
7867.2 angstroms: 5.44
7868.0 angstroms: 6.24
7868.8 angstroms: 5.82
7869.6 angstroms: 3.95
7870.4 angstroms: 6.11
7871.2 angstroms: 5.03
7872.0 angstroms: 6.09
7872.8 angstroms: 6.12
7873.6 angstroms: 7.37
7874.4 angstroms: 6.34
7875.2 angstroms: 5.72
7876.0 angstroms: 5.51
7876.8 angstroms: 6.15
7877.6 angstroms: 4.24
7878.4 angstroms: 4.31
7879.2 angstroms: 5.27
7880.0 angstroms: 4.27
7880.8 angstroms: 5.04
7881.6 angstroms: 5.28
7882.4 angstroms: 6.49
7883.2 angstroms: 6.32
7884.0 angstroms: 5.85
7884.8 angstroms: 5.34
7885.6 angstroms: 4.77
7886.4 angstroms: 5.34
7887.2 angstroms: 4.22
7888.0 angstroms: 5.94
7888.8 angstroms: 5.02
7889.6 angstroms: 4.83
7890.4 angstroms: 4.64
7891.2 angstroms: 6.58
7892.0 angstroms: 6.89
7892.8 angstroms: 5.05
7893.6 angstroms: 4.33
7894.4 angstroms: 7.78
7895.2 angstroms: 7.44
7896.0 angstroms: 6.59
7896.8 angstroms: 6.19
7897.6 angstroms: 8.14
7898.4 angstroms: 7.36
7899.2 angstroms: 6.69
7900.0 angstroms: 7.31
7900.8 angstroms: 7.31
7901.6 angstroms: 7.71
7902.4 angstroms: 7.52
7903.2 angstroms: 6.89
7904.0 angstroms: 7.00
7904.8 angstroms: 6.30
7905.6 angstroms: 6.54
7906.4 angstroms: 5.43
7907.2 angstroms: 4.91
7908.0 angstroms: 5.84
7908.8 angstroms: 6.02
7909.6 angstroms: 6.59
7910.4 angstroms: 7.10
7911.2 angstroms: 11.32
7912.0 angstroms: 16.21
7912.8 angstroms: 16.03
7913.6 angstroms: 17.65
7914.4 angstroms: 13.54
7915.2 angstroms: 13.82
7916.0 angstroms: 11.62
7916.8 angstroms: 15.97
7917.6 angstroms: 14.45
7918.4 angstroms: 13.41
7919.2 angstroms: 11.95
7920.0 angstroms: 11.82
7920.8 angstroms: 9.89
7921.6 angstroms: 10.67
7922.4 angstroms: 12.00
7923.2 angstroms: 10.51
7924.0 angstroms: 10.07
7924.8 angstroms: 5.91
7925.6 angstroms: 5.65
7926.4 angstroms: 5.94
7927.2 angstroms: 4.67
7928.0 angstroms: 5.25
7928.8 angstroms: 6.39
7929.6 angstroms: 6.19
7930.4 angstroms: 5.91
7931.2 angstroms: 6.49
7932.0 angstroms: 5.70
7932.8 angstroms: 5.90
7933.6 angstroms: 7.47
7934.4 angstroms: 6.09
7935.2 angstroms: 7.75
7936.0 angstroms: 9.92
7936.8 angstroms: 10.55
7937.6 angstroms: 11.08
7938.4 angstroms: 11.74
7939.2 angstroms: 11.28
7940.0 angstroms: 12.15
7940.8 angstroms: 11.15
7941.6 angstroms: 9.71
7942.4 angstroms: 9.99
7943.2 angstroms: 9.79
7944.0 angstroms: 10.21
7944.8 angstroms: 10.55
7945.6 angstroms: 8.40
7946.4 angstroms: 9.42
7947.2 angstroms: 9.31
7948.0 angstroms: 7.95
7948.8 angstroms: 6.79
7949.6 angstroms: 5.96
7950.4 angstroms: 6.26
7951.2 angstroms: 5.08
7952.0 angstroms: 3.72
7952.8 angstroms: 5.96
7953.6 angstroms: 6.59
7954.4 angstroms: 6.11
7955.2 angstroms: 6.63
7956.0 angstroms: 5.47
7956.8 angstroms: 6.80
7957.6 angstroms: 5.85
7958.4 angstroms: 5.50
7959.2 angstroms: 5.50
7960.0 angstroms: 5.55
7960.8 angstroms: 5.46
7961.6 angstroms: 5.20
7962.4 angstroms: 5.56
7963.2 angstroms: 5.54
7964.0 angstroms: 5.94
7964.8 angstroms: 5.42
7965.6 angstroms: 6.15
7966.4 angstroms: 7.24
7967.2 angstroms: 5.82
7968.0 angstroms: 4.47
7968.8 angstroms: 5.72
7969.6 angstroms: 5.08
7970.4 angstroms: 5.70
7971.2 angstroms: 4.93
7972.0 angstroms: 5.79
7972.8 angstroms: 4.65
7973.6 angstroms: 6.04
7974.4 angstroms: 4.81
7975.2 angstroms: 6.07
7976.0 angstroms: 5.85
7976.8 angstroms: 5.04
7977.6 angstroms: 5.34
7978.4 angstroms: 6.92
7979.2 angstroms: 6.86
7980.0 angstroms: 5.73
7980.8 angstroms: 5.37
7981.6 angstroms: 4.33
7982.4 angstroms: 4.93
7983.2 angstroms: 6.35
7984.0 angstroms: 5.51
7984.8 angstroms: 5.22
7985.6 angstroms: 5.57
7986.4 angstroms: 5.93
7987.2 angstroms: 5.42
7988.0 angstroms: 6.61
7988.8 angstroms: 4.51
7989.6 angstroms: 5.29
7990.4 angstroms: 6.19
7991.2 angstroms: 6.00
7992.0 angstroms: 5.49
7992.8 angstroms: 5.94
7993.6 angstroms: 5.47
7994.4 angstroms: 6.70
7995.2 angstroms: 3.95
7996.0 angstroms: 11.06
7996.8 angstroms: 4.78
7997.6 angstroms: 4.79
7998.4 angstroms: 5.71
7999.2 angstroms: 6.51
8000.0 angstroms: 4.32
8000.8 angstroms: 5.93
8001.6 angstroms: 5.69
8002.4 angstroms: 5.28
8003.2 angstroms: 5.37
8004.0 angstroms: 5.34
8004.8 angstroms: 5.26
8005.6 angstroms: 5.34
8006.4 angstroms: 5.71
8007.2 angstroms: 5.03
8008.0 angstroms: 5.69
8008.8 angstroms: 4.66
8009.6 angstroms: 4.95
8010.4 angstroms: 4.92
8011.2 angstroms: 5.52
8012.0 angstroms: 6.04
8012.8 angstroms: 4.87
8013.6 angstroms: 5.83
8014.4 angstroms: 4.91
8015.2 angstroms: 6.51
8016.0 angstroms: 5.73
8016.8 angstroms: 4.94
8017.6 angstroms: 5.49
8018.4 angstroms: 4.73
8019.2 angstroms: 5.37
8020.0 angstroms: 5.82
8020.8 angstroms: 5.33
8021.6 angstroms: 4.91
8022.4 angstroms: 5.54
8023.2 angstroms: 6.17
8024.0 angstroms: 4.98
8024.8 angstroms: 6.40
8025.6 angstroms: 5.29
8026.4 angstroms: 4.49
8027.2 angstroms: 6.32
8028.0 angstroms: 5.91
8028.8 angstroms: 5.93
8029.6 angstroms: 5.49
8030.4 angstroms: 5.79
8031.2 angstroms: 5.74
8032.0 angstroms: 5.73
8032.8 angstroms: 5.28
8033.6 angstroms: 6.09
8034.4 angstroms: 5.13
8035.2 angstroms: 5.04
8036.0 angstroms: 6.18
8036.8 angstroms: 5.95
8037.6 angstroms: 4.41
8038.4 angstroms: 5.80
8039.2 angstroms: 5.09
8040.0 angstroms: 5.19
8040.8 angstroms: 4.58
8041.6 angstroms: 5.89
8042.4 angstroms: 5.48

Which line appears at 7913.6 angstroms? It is H-alpha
